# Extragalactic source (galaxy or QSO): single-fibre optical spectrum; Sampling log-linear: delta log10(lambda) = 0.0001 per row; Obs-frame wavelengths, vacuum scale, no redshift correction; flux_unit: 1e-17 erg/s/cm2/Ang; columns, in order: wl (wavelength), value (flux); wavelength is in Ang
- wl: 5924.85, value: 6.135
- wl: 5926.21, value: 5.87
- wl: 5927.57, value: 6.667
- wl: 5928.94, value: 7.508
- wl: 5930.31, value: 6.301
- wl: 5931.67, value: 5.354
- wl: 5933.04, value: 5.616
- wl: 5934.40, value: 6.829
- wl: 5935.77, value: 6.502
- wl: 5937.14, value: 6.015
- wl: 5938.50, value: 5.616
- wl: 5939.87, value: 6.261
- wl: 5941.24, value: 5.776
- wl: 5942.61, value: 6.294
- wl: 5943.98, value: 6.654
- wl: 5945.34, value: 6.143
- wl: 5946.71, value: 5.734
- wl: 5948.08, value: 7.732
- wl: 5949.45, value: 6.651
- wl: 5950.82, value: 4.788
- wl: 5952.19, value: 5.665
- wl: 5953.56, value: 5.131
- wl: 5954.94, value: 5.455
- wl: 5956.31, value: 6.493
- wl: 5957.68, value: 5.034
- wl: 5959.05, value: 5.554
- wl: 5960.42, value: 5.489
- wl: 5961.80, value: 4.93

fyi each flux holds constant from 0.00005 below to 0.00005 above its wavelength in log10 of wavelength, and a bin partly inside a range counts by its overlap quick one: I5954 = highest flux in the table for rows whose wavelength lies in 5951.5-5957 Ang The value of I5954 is 6.493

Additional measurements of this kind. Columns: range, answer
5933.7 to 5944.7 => 6.829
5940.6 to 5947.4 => 6.654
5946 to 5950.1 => 7.732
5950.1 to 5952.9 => 5.665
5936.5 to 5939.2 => 6.015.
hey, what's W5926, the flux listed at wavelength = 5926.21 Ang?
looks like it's 5.87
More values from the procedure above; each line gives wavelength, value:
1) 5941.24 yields 5.776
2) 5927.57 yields 6.667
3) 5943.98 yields 6.654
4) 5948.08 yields 7.732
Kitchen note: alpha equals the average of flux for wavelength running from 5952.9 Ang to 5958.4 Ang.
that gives 5.53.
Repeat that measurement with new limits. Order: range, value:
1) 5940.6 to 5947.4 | 6.13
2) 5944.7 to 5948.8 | 6.54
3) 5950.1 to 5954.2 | 5.21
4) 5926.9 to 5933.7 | 6.28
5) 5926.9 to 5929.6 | 7.07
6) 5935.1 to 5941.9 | 6.03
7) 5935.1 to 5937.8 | 6.25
